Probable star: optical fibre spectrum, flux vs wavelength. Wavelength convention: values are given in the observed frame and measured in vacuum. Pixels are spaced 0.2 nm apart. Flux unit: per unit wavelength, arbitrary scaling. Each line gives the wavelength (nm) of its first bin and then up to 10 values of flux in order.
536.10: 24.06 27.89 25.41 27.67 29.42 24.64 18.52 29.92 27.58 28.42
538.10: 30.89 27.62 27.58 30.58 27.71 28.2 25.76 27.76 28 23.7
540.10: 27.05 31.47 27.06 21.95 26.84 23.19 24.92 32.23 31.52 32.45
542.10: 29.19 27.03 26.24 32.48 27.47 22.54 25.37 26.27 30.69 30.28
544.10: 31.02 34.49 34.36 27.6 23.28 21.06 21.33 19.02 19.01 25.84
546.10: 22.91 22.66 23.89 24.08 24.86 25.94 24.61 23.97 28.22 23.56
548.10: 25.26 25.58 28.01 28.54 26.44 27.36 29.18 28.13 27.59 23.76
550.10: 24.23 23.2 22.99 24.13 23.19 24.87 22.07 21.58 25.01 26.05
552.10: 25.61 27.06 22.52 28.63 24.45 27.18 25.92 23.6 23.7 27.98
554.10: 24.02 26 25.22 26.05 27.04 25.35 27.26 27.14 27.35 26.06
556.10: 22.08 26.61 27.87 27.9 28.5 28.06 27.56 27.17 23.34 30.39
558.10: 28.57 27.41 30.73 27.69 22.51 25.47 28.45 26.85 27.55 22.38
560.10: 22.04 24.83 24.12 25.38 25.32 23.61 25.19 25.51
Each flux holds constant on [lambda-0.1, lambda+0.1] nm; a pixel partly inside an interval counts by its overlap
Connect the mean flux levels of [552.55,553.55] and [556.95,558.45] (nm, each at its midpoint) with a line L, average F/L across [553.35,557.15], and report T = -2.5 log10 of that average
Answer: 0.02 mag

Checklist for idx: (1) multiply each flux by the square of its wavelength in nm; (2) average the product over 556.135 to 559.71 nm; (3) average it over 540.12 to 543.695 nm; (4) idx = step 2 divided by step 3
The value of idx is 1.05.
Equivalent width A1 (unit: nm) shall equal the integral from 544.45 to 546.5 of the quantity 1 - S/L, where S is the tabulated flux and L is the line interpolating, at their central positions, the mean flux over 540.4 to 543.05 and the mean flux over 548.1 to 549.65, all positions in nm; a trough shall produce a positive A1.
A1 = 0.31 nm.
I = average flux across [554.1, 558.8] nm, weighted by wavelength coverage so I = 27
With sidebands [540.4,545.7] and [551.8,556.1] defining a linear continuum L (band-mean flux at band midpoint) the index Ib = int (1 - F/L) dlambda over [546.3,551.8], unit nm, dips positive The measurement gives 0.265 nm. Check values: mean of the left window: 27.1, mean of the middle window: 25.1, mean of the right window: 25.8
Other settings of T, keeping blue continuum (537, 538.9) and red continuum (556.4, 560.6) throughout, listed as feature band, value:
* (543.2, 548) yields 0.06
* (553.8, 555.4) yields 0.03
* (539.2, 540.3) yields 0.01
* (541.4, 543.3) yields -0.06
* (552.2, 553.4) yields 0.04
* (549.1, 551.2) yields 0.07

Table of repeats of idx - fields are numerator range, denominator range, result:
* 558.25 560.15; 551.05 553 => 1.08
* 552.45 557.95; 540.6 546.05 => 1.02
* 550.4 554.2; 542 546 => 0.96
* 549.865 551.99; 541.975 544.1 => 0.87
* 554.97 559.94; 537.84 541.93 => 1.03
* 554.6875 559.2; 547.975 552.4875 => 1.09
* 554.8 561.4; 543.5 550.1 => 1.05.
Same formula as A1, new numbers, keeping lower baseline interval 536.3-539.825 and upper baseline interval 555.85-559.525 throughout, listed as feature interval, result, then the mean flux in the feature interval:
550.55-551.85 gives 0.17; 23.6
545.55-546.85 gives 0.20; 23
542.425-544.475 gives -0.12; 28.9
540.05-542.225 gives -0.05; 28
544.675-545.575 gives 0.17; 22.1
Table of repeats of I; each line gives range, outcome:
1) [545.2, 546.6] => 22.1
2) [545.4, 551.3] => 24.8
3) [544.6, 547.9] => 23.6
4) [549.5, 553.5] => 24.8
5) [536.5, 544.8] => 28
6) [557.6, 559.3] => 27.1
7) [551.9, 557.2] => 26.1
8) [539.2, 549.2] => 26.5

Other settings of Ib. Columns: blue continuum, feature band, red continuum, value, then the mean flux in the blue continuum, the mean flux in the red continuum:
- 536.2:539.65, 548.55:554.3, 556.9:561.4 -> 0.27 nm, 27.4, 26.2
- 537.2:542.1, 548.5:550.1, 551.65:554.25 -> -0.06 nm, 27.6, 25.5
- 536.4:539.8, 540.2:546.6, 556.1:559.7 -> 0.14 nm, 27.4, 27.2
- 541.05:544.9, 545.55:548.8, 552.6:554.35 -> 0.34 nm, 28.8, 25.7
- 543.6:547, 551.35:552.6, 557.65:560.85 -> 0.07 nm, 25.7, 26.1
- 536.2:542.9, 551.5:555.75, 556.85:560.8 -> 0.16 nm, 27.6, 26.4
